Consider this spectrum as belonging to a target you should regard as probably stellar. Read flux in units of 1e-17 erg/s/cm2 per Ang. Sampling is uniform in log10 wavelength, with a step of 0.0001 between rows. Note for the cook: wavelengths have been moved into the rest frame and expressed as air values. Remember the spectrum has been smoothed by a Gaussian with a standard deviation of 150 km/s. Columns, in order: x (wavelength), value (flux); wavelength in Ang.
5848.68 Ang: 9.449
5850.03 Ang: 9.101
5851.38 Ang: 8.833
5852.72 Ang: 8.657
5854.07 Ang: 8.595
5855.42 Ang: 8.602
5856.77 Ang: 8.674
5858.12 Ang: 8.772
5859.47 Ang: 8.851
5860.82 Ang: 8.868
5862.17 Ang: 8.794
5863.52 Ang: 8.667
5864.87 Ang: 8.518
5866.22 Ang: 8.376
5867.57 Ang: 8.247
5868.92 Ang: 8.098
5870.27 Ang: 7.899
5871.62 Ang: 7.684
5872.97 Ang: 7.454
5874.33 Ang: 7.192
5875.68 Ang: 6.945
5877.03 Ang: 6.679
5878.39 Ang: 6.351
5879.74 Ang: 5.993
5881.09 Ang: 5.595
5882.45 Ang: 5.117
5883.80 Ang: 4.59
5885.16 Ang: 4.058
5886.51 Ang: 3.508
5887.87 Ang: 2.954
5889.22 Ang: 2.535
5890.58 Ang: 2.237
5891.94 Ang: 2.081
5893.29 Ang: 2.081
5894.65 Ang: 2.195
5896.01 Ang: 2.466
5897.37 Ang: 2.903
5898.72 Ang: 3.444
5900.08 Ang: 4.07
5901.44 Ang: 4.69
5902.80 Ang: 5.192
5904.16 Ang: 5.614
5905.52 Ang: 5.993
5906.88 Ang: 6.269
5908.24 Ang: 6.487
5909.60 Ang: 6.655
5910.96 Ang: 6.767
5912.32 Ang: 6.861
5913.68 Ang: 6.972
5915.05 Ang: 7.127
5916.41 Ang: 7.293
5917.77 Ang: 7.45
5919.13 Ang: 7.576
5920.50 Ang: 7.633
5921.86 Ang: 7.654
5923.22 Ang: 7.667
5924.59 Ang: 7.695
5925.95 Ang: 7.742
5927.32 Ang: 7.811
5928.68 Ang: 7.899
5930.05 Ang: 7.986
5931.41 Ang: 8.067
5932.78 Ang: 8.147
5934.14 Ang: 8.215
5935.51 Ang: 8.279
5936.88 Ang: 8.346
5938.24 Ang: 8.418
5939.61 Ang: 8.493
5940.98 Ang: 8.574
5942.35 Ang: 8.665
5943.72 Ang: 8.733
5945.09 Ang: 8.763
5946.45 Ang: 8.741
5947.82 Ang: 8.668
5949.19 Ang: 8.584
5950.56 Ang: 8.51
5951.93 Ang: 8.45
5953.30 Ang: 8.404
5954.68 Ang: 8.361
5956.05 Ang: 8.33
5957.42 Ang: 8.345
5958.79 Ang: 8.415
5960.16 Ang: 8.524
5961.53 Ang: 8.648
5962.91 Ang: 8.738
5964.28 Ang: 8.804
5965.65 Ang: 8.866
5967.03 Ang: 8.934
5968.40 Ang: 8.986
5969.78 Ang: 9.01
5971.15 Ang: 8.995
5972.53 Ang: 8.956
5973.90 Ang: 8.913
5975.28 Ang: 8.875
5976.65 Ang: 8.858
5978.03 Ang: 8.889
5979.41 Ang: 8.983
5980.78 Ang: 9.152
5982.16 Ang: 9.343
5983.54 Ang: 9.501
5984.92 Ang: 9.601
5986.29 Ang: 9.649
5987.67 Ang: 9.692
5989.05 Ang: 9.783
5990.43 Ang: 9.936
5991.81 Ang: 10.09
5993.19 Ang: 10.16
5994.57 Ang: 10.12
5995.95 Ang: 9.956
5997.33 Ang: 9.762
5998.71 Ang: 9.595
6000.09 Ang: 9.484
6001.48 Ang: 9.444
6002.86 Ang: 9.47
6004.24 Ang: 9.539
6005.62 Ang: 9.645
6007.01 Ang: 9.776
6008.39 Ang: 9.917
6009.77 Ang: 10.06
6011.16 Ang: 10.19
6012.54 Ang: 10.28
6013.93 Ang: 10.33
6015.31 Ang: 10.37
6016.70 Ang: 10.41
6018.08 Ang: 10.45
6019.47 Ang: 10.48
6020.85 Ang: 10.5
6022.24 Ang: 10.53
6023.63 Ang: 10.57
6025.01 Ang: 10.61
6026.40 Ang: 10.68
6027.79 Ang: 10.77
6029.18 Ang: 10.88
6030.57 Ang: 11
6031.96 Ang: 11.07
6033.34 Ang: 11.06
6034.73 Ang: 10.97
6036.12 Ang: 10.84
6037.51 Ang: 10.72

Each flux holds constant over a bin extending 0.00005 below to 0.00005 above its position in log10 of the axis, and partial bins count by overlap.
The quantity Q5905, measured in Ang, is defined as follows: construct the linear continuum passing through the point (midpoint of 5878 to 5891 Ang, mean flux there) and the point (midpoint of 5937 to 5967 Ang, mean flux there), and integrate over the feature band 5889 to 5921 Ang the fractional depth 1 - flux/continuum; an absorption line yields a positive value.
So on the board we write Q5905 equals 3.5 Ang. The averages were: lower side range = 4.29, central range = 5.13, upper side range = 8.58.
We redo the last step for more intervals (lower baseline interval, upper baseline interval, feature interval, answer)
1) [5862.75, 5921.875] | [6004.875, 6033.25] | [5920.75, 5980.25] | -4.52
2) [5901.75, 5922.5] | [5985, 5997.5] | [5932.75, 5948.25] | -1.28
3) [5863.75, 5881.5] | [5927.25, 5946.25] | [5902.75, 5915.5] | 2.39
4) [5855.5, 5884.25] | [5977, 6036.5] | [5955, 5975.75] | 1.25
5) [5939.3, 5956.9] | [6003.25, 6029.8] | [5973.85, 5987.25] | 0.27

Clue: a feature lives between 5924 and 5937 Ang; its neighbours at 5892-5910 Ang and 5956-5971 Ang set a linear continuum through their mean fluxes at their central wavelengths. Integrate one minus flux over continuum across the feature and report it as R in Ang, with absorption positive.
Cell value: -3.2 Ang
